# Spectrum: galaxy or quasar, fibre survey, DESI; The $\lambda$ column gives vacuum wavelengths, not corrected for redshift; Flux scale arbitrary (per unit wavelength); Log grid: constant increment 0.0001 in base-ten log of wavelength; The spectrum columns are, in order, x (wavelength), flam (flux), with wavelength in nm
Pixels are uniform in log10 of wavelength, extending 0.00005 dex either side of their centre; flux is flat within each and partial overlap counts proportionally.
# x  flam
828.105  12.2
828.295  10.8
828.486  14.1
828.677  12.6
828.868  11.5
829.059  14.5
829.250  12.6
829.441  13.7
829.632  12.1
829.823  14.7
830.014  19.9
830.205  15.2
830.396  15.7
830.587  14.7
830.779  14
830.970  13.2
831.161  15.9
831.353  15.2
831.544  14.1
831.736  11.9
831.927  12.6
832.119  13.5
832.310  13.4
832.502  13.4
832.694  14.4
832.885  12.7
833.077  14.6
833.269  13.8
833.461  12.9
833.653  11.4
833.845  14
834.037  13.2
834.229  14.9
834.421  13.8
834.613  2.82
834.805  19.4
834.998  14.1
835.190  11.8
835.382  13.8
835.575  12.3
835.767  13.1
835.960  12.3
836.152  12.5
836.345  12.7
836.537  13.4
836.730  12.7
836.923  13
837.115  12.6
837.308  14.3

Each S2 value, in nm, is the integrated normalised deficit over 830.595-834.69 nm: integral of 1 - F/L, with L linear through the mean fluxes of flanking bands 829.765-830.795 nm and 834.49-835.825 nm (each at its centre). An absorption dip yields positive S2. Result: 0.30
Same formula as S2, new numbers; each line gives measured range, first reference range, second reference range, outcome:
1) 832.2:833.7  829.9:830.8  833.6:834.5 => 0.09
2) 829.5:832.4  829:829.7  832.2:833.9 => -0.24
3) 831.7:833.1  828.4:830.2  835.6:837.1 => 0.02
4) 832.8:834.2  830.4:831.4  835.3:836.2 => 0.04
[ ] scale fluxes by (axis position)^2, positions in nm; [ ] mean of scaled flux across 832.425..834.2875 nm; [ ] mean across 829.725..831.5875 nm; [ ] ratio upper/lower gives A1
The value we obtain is 0.89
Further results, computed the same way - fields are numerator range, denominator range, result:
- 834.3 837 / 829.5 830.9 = 0.85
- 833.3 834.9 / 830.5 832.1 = 0.93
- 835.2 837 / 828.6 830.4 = 0.92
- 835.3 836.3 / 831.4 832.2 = 0.98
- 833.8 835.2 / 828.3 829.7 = 1.03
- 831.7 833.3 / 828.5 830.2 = 0.96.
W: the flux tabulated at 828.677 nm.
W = 12.6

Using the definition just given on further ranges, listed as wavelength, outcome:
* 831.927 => 12.6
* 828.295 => 10.8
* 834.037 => 13.2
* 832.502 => 13.4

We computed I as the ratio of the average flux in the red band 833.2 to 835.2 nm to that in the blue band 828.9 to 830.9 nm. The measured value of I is 0.89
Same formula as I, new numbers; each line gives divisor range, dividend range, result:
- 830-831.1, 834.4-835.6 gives 0.83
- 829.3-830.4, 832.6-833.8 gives 0.88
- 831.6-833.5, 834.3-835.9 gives 0.95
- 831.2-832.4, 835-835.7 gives 0.95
